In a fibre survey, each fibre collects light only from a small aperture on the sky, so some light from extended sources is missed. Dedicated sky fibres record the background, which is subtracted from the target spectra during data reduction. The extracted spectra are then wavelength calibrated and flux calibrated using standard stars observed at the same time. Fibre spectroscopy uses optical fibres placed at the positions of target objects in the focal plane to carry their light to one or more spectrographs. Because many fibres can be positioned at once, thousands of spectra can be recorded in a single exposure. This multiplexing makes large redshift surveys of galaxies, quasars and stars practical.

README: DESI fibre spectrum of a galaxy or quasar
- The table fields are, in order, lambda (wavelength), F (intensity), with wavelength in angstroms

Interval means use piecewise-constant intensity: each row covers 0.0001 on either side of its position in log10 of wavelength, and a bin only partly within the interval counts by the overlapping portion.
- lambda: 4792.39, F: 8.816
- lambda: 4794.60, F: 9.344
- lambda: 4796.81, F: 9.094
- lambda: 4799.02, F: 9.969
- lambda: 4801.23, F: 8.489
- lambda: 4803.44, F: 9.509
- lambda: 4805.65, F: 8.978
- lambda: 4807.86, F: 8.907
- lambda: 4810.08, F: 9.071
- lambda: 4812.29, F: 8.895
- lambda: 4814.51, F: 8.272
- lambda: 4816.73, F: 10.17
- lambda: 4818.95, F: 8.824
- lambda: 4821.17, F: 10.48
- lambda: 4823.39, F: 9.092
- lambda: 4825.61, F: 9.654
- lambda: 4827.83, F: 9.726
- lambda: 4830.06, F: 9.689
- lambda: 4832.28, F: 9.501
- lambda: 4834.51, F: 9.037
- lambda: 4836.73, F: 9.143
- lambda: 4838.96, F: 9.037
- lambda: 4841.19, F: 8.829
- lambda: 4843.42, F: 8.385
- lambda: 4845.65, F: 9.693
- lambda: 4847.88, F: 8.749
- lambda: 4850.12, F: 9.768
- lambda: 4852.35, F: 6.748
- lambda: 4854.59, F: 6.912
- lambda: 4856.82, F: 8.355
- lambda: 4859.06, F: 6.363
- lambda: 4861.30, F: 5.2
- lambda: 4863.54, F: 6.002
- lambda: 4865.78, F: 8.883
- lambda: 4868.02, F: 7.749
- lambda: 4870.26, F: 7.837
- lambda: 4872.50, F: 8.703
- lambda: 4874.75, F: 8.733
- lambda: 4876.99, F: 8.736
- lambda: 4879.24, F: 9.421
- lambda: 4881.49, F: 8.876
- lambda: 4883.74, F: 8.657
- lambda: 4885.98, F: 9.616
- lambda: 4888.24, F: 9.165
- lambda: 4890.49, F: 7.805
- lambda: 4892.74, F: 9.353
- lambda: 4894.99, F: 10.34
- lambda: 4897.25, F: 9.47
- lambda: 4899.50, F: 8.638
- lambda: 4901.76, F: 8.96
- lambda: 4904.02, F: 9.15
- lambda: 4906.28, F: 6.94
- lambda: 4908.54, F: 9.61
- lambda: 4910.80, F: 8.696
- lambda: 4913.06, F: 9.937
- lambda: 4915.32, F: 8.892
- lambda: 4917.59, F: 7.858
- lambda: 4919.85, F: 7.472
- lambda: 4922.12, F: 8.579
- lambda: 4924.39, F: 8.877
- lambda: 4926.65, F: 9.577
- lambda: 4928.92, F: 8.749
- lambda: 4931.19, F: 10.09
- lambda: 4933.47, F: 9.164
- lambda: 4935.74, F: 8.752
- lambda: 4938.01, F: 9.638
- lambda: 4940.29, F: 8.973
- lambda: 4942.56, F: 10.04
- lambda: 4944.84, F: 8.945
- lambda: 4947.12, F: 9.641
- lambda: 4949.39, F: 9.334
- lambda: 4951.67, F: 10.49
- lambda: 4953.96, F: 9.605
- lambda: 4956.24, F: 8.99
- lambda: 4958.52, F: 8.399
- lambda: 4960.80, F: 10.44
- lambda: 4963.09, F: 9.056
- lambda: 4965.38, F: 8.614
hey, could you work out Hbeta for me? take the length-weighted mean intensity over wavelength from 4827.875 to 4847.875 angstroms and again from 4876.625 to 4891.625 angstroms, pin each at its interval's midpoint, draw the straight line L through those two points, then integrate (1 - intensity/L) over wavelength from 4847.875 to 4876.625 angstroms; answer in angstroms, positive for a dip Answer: 4.3 angstroms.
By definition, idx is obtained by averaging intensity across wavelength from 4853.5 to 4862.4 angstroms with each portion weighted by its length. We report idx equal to 6.71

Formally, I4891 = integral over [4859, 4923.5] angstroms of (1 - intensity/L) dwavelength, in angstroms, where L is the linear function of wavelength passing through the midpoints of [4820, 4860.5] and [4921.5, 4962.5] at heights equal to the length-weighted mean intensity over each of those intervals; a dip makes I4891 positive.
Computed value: 4.1 angstroms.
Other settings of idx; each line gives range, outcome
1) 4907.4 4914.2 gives 9.42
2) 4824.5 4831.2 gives 9.69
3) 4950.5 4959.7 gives 9.37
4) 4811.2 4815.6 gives 8.58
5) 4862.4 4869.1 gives 7.54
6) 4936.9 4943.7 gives 9.55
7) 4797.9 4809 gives 9.17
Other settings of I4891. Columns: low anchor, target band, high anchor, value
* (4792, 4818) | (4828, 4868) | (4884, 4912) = 3.5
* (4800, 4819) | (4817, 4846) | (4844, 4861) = -2.9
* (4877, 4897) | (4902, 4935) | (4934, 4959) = 1.5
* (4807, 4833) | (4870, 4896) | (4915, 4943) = 0.4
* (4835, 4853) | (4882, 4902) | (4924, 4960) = 0.0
